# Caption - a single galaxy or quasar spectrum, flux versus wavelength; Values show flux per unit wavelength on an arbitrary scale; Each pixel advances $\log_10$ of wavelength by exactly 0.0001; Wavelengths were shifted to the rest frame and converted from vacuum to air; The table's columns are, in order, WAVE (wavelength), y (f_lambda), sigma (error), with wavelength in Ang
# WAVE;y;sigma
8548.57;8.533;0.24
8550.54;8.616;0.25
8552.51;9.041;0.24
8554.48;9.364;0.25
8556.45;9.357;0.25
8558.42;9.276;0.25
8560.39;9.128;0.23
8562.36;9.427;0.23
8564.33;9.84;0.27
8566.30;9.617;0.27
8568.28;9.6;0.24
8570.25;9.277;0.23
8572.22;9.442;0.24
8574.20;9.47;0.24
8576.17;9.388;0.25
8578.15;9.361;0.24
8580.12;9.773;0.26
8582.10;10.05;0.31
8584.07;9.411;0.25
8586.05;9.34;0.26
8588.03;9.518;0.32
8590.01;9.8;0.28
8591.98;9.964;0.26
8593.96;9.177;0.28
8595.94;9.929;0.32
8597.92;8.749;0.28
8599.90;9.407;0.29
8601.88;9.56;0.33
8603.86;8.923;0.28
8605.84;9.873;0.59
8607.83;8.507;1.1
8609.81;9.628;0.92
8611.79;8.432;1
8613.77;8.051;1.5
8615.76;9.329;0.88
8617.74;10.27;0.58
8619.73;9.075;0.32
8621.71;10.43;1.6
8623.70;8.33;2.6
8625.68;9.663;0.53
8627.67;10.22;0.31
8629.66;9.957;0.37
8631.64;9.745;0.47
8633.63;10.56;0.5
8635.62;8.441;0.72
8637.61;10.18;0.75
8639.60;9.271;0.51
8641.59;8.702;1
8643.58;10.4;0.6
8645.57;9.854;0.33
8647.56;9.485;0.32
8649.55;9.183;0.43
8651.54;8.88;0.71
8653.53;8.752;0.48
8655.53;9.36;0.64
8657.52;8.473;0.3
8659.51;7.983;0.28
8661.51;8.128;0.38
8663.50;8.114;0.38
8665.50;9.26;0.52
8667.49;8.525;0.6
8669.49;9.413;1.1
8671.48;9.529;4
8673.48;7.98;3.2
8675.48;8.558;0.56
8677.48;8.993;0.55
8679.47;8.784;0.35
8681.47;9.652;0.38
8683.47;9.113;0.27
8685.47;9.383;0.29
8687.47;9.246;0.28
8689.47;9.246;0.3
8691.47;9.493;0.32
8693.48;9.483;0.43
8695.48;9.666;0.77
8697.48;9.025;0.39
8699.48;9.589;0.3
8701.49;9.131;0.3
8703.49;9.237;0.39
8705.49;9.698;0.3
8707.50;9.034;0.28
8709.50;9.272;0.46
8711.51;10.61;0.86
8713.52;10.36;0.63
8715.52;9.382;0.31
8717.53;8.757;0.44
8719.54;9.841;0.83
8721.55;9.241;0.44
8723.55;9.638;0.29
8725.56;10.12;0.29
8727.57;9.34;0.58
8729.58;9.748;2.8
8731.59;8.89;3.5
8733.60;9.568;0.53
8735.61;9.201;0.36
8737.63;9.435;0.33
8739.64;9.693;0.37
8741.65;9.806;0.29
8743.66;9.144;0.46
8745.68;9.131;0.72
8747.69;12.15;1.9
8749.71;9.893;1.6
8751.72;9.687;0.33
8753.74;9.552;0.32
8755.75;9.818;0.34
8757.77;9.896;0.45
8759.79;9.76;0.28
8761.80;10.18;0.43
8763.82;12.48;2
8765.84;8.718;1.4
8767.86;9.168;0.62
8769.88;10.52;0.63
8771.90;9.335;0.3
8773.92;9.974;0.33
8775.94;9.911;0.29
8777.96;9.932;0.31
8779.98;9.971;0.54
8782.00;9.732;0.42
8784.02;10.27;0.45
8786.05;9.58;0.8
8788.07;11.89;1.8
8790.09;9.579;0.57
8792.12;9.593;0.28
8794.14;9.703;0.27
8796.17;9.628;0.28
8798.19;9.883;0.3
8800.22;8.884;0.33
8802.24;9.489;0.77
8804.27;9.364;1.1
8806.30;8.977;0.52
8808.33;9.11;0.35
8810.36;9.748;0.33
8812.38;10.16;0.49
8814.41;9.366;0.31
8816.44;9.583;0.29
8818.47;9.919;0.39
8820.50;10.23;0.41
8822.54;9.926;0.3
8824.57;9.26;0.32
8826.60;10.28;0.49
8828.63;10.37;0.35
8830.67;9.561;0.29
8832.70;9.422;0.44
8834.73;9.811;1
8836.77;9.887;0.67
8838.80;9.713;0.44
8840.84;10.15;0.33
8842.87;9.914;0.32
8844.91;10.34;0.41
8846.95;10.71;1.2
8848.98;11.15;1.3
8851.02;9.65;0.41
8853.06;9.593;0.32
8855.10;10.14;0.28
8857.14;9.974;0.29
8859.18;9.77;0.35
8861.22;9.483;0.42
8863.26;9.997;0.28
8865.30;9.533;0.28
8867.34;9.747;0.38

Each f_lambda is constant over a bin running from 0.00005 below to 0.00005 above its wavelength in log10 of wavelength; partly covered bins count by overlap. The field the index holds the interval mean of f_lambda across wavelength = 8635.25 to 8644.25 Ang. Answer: 9.43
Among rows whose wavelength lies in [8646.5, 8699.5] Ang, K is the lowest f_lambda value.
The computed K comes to 7.98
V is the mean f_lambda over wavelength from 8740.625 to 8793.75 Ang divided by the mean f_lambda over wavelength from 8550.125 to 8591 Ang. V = 1.06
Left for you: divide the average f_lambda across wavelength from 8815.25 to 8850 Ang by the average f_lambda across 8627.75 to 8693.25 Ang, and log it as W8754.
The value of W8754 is 1.1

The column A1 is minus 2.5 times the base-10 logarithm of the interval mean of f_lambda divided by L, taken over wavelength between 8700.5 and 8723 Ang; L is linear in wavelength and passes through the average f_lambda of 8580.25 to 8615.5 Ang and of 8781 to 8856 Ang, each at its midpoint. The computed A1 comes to 0.01 mag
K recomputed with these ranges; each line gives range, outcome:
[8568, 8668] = 7.983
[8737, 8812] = 8.718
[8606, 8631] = 8.051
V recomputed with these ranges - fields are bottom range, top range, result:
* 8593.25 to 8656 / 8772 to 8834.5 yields 1.04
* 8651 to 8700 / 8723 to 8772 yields 1.09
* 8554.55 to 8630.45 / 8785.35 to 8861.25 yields 1.04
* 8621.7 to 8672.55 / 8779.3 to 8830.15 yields 1.06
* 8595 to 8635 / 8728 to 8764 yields 1.04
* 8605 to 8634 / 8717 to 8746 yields 1.00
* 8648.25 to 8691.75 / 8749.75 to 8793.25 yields 1.12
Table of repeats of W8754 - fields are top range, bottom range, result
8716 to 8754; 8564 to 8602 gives 1.01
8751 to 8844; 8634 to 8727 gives 1.06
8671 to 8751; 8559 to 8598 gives 0.99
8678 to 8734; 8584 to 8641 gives 1.00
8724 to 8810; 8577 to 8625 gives 1.04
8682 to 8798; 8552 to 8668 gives 1.04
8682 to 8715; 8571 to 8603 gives 1.00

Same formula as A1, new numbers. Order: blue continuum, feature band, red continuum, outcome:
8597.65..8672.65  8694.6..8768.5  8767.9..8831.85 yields -0.01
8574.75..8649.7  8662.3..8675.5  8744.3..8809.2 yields 0.10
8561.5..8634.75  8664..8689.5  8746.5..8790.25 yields 0.09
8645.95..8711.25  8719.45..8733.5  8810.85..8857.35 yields -0.02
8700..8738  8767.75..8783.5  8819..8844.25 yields -0.02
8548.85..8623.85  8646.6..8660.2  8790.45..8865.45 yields 0.07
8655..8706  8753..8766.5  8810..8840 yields -0.07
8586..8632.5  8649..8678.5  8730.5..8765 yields 0.10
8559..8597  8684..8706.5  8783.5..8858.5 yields 0.04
